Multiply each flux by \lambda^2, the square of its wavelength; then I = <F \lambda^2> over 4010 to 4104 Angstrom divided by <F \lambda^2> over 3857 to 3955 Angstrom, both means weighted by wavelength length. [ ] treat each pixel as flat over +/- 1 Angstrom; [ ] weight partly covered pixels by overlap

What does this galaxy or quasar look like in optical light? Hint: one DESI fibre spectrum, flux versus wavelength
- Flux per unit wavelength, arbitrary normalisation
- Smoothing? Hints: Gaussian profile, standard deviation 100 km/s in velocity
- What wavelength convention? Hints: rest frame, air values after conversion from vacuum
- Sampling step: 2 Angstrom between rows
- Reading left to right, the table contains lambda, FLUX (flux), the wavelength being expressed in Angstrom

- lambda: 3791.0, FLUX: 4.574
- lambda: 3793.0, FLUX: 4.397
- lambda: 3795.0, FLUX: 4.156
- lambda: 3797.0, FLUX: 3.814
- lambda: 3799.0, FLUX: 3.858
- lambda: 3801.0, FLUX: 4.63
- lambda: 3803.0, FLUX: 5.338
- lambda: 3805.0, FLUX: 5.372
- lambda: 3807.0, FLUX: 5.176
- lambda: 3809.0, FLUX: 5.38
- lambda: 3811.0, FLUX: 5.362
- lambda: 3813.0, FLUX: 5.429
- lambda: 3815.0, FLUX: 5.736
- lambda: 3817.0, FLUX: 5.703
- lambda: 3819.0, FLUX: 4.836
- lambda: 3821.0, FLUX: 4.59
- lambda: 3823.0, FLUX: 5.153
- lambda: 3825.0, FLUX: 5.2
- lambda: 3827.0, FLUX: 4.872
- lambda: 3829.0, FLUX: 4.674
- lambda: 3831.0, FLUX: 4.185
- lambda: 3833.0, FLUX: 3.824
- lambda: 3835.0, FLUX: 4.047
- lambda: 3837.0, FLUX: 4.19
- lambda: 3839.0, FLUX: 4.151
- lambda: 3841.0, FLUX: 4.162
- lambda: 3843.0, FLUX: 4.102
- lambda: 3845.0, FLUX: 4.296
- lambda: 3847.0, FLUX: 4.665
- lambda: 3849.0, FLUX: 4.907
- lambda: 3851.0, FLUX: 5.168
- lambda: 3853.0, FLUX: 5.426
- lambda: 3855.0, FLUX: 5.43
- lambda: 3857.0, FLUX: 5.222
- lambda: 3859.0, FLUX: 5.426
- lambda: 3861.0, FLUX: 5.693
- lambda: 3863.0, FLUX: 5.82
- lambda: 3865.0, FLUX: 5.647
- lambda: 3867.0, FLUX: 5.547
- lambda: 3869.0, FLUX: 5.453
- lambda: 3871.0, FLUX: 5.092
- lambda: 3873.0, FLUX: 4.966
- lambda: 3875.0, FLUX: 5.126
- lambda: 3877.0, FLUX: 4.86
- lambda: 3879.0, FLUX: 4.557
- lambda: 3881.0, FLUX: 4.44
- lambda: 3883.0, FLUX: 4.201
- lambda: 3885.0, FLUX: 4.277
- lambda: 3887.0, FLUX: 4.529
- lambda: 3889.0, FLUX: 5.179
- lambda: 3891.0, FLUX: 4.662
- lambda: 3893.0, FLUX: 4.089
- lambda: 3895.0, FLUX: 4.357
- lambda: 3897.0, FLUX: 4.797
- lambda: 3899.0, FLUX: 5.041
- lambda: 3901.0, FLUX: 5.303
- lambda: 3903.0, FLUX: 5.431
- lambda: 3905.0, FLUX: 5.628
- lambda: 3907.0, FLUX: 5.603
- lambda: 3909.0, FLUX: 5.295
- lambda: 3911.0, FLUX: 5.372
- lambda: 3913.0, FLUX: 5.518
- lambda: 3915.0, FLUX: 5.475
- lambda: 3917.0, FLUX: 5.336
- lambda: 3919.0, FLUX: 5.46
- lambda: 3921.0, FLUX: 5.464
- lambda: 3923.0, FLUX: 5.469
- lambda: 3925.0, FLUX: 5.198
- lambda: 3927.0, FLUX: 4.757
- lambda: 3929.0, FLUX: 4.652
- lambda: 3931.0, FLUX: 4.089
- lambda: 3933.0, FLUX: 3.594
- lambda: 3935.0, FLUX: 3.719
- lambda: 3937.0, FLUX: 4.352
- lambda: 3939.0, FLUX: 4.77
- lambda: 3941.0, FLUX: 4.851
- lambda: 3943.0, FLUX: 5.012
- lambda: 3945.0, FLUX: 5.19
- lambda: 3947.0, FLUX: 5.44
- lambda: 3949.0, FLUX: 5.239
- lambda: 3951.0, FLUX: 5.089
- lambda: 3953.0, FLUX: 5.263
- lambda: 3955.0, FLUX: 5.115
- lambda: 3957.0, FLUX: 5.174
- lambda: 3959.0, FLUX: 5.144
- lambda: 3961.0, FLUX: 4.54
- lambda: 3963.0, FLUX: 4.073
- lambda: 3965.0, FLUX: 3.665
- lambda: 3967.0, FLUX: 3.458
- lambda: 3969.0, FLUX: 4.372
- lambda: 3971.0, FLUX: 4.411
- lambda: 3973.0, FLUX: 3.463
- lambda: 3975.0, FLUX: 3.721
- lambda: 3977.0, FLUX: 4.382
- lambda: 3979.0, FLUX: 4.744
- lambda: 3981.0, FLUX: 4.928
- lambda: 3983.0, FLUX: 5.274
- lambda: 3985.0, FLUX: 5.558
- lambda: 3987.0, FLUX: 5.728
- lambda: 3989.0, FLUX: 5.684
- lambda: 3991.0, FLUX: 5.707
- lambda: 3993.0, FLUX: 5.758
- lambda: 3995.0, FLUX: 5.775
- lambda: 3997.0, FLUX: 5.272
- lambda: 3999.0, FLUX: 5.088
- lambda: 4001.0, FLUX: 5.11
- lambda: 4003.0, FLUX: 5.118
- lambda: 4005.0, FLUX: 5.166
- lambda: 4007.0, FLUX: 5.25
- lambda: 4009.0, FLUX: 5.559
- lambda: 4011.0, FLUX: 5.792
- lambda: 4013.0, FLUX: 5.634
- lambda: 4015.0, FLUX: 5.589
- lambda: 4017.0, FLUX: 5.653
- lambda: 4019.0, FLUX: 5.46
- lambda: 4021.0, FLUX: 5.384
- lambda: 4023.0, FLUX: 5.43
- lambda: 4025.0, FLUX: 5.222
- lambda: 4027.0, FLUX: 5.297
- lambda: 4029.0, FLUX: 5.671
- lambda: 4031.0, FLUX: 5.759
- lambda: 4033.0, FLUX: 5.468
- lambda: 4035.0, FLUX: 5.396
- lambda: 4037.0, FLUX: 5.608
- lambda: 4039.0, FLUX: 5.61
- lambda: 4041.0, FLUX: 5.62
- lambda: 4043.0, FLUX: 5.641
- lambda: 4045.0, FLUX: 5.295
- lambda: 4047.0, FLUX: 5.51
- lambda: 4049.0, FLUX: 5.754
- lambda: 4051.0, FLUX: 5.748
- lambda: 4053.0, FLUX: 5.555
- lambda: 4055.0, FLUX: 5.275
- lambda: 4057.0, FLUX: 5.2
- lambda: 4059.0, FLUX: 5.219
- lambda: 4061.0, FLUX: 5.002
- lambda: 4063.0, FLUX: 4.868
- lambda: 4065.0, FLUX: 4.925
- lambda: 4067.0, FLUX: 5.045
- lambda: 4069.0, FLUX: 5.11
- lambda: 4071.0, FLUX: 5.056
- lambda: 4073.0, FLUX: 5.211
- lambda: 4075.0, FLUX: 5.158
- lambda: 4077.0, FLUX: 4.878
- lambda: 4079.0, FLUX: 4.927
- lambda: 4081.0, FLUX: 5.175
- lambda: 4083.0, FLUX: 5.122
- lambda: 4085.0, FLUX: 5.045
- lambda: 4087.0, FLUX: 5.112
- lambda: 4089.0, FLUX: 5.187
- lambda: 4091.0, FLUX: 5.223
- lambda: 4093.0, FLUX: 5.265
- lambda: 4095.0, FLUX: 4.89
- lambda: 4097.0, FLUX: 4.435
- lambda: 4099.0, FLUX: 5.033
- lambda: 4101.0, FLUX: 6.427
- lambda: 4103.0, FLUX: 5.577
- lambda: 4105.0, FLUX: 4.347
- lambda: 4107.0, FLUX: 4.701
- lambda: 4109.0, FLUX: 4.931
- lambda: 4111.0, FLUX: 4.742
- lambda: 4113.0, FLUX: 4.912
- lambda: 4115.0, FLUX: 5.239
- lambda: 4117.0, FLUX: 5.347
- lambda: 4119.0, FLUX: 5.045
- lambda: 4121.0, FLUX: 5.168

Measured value 1.1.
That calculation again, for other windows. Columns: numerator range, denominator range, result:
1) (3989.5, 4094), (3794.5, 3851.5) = 1.26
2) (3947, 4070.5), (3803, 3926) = 1.11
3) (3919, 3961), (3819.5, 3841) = 1.15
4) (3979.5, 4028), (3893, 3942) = 1.14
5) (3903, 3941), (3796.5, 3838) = 1.09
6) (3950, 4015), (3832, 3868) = 1.09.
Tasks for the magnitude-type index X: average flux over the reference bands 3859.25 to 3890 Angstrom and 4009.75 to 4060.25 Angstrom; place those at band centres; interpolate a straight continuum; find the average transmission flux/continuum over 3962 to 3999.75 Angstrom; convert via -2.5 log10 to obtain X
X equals 0.12 mag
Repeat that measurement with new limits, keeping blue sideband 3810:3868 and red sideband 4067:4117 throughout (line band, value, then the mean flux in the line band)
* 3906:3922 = -0.09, 5.44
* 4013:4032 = -0.10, 5.5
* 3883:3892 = 0.08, 4.61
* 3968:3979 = 0.21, 4.13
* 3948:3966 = 0.04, 4.81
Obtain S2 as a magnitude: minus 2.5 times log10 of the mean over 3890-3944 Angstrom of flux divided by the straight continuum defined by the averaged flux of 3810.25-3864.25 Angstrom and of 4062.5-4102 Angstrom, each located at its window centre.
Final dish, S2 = 0.01 mag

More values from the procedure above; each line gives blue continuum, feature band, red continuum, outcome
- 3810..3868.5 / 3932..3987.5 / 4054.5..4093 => 0.086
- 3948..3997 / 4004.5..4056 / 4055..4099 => -0.114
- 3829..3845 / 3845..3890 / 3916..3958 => -0.158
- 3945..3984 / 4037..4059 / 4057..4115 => -0.123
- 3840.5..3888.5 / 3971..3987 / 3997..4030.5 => 0.145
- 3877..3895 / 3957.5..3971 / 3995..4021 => 0.191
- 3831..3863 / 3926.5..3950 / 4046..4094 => 0.065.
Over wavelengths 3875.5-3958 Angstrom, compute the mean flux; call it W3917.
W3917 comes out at 4.92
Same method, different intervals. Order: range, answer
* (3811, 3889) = 4.89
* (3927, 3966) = 4.68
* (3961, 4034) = 5.09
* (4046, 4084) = 5.2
